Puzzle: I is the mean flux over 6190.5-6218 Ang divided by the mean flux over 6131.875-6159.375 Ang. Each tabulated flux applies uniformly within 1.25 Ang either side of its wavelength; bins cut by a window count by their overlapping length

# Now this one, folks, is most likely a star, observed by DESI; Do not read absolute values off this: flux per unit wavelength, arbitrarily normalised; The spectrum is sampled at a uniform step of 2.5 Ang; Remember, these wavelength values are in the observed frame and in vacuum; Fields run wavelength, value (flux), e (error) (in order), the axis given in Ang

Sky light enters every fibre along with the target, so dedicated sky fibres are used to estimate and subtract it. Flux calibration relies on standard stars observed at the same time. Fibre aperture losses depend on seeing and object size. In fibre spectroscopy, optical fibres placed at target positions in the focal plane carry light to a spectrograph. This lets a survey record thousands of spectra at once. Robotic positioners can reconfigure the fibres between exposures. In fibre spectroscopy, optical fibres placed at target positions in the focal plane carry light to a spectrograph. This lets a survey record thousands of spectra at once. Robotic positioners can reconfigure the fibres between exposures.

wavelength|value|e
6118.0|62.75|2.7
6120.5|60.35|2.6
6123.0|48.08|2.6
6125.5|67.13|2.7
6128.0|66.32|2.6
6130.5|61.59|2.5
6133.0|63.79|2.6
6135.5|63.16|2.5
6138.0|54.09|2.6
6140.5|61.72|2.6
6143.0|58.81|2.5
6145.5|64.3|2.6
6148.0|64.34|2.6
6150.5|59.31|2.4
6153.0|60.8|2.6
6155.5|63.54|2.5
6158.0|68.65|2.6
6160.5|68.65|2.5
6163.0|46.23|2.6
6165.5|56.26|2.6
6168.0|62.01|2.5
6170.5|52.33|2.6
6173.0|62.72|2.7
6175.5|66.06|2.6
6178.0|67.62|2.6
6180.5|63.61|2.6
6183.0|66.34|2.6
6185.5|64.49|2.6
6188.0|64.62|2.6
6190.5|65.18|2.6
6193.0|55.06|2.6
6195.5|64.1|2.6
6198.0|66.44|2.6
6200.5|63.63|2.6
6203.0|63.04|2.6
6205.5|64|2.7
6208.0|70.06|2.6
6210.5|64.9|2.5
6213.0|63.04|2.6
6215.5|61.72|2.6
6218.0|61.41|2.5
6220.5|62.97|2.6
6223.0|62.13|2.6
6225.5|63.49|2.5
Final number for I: 1.02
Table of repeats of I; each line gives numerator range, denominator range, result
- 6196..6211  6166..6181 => 1.05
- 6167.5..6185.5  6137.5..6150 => 1.04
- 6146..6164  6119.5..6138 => 1.02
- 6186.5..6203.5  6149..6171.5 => 1.05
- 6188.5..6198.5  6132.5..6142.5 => 1.04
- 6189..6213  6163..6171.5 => 1.15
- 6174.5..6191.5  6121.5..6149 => 1.07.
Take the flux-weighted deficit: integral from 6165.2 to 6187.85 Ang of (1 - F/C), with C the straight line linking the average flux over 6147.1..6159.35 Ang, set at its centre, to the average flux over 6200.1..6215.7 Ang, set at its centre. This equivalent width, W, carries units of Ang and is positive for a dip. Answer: 0.4 Ang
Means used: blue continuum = 63.3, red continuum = 64.6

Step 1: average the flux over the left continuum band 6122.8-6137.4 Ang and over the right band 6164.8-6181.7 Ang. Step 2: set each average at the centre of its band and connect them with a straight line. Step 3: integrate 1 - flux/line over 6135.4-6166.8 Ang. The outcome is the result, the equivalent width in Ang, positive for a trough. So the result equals 0.7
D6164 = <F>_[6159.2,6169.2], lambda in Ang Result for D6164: 58.3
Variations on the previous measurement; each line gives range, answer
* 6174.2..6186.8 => 65.6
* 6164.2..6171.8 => 56.8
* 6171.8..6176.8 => 64.4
